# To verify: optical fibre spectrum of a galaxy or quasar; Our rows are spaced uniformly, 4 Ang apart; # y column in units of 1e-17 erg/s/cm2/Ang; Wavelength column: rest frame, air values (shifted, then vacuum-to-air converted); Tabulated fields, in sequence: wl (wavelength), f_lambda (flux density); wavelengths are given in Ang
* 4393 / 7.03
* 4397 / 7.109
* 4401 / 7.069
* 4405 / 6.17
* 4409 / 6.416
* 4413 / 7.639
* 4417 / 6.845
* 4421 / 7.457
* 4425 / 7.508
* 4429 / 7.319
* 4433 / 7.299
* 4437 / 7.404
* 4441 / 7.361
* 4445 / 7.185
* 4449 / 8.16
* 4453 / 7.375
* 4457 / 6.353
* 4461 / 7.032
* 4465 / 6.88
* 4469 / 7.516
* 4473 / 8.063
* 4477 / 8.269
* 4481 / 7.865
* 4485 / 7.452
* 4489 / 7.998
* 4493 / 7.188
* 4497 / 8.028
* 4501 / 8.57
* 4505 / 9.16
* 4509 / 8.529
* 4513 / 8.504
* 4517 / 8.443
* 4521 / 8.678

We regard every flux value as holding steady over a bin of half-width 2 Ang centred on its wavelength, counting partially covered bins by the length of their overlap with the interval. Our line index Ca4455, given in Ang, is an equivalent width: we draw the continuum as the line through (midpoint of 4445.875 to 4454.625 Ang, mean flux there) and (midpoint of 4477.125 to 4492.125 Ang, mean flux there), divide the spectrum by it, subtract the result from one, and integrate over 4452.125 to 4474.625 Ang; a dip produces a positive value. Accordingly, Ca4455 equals 1.6 Ang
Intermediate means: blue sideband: 7.71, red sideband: 7.79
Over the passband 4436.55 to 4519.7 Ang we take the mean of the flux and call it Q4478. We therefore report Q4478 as 7.79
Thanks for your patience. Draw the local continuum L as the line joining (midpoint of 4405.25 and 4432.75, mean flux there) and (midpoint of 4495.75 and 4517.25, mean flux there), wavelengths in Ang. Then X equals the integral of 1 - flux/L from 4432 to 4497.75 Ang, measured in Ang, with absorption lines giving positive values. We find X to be 3.3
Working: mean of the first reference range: 7.14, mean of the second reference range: 8.56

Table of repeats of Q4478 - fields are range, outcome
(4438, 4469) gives 7.22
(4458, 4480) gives 7.51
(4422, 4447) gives 7.35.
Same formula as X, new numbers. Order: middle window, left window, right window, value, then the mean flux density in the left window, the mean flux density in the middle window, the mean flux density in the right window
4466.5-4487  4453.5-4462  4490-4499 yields -1.7 Ang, 6.77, 7.81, 7.65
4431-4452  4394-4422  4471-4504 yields -0.3 Ang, 6.94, 7.48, 7.97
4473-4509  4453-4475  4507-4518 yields -0.8 Ang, 7.19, 8.09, 8.5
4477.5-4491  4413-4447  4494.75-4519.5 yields 0.6 Ang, 7.32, 7.83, 8.53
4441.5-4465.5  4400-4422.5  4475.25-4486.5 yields 0.9 Ang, 6.91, 7.19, 7.87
